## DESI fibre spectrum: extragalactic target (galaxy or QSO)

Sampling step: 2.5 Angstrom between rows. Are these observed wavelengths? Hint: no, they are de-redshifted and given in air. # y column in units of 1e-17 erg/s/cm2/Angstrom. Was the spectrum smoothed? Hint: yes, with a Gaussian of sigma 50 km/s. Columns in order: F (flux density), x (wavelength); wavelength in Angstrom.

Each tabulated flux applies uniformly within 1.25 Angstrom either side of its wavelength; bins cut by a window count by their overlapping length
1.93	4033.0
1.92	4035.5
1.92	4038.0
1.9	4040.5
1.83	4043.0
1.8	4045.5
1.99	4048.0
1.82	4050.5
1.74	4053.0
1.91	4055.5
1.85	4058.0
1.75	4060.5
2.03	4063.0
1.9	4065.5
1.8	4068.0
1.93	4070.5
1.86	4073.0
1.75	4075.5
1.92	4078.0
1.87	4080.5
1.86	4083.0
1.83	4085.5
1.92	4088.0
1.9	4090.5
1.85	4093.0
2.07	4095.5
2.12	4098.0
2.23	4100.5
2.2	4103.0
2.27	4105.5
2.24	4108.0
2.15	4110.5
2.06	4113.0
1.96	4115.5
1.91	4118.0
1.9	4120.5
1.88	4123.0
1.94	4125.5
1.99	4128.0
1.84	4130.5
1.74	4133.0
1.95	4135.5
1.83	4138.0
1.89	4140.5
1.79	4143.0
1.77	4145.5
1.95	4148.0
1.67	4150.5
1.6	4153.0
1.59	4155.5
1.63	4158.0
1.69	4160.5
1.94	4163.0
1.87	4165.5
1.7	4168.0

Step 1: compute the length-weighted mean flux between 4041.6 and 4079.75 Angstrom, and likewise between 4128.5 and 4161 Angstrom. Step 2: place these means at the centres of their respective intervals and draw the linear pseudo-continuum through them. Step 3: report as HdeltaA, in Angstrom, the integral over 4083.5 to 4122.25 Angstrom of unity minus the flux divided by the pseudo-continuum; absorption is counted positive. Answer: -4.7 Angstrom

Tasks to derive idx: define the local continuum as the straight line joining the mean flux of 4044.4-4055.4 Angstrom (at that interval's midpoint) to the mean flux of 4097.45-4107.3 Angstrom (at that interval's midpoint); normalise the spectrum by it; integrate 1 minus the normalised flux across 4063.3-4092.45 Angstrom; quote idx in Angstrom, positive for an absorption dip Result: 2.4 Angstrom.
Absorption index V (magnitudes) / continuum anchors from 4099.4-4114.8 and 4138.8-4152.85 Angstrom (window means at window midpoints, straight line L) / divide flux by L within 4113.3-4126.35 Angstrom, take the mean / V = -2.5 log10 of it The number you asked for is 0.07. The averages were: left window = 2.18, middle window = 1.93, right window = 1.8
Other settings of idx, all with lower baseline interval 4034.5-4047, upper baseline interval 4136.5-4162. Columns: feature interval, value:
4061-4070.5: -0.3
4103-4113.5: -2.3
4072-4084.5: -0.1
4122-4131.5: -0.8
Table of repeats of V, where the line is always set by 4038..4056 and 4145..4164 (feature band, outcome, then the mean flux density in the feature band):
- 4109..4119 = -0.14 mag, 2.03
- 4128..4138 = -0.06 mag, 1.86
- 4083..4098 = -0.07 mag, 1.93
